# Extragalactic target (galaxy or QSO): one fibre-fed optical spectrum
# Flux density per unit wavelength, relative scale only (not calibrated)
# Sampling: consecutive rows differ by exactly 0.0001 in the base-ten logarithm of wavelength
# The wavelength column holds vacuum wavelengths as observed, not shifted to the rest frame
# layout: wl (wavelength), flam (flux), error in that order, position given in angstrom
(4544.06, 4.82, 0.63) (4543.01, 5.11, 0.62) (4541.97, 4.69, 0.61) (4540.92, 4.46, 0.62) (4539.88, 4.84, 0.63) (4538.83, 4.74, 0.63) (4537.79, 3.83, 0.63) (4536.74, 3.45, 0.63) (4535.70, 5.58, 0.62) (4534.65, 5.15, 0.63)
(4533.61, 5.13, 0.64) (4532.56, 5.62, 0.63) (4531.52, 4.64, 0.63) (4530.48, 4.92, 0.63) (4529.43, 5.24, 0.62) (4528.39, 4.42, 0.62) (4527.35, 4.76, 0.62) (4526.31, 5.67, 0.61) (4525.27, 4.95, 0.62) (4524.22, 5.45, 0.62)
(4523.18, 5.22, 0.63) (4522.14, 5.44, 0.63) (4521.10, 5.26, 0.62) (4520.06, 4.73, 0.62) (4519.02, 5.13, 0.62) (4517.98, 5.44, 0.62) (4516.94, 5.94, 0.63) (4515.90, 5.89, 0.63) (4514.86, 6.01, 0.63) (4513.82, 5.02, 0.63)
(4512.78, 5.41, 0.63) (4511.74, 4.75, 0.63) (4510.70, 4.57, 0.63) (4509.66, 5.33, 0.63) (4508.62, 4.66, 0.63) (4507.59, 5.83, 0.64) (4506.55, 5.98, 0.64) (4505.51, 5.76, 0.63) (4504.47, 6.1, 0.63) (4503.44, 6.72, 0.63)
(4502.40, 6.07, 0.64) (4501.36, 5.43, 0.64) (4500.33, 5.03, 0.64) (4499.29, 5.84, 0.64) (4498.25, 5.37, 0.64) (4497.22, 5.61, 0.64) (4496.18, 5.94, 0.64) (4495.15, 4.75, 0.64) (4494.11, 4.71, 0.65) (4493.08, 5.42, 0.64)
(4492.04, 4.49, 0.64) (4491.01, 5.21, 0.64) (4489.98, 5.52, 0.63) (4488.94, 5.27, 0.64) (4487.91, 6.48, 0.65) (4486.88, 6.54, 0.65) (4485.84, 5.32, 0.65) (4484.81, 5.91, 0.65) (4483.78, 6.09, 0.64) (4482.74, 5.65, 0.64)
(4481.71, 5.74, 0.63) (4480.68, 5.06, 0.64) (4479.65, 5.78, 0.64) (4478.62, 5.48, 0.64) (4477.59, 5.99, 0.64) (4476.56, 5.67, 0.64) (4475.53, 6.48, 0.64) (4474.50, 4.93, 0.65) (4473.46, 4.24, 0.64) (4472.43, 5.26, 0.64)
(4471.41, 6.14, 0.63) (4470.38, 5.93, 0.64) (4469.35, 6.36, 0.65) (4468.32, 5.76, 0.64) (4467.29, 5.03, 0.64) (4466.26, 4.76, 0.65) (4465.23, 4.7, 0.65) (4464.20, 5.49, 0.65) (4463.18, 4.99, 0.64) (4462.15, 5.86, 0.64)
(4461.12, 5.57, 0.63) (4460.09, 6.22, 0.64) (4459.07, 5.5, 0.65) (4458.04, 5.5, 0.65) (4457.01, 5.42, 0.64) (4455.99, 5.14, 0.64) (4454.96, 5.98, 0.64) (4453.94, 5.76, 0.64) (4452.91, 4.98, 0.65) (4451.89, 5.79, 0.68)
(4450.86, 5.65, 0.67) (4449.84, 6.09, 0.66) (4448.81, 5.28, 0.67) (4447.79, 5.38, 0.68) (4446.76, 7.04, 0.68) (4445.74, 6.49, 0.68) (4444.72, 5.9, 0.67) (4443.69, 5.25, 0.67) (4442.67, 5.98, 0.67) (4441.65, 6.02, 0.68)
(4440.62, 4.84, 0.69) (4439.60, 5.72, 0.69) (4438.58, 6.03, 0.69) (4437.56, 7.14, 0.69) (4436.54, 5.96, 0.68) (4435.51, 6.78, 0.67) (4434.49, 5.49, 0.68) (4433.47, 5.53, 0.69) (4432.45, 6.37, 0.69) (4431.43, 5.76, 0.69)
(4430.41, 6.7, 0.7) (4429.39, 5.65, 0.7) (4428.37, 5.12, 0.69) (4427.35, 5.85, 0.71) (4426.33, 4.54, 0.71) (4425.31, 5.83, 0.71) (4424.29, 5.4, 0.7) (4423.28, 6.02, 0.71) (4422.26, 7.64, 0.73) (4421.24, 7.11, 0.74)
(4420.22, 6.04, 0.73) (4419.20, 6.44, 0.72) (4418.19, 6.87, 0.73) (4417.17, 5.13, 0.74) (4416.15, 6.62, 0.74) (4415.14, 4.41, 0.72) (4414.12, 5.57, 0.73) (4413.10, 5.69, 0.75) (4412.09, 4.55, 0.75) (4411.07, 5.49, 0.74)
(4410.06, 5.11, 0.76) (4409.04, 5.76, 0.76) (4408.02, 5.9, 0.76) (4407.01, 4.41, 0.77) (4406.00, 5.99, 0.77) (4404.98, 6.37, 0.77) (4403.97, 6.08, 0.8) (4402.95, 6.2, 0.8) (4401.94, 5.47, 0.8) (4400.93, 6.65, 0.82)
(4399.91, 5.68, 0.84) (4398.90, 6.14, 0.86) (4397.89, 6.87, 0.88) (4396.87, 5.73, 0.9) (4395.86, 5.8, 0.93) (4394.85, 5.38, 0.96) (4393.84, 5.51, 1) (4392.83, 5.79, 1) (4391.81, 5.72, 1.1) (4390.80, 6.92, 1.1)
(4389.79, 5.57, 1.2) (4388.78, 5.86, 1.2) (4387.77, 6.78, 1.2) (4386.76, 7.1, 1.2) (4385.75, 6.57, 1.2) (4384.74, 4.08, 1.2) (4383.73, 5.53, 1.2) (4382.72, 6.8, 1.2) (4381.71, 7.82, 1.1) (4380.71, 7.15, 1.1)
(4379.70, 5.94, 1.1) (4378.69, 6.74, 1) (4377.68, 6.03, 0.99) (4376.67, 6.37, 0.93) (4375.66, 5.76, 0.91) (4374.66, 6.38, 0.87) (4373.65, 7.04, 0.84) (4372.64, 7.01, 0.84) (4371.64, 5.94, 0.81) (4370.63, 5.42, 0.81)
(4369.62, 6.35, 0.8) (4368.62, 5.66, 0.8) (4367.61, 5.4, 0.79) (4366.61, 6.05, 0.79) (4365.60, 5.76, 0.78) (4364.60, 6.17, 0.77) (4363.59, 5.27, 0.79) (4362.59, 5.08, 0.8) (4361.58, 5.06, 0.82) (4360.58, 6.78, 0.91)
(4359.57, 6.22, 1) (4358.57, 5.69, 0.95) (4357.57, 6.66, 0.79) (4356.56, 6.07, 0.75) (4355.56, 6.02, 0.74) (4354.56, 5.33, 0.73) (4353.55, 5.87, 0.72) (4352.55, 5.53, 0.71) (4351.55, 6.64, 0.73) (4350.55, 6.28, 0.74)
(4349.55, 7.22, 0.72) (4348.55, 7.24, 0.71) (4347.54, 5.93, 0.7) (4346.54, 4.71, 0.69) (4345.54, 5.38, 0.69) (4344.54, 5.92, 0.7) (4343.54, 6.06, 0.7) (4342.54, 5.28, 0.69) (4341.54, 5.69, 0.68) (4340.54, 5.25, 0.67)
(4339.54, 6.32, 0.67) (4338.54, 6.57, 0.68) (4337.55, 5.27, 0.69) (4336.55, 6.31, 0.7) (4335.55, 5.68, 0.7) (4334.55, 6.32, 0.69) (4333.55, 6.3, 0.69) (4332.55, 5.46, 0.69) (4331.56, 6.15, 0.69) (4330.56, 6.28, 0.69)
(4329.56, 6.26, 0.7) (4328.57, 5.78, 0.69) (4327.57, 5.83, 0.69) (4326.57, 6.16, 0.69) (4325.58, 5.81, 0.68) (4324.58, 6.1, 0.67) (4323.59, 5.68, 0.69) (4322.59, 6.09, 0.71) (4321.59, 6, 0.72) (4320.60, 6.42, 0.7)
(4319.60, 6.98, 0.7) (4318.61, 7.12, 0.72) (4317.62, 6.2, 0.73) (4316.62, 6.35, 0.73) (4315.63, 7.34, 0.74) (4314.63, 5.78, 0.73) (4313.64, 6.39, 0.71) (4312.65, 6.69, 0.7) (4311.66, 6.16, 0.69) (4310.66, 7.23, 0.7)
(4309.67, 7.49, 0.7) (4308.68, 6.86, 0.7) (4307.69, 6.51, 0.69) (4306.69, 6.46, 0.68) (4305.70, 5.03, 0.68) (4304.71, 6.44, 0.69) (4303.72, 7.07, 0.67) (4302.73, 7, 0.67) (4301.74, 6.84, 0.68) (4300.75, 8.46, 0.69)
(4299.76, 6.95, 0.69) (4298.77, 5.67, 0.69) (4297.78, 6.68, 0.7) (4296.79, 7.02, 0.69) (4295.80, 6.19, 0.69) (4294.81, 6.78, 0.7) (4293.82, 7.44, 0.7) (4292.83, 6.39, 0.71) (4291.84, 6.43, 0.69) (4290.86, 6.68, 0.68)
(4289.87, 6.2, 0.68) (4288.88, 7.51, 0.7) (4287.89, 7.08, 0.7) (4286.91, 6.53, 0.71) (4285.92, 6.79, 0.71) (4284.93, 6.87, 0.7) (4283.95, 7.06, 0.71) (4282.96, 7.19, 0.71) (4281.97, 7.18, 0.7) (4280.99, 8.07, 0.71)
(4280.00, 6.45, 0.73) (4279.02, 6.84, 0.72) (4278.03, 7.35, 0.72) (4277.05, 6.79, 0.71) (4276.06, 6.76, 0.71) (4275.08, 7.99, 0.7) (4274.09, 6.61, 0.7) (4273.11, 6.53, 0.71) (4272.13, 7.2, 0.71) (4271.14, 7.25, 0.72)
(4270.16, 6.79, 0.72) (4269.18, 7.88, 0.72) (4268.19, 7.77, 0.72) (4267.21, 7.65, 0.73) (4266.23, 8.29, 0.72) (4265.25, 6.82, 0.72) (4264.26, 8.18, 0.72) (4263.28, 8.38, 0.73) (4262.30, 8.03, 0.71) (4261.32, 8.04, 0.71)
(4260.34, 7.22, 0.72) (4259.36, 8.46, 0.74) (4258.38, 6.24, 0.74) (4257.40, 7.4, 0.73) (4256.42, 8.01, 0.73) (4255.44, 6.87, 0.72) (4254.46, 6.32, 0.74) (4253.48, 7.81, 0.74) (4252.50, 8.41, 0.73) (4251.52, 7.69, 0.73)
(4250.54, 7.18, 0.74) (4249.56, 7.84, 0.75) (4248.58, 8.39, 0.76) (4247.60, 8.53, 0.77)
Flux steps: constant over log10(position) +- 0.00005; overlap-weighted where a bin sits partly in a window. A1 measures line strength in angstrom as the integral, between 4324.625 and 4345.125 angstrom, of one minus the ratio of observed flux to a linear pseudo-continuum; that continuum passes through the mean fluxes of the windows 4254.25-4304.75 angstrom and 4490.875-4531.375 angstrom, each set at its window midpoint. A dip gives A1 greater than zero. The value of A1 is 2.36 angstrom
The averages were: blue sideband 7.14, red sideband 5.34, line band 5.94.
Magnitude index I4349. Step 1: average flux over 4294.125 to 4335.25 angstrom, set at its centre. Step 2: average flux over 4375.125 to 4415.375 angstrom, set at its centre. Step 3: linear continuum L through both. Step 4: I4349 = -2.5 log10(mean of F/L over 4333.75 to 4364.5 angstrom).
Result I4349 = 0.05 mag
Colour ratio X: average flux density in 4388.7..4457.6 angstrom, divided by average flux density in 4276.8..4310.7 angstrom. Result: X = 0.85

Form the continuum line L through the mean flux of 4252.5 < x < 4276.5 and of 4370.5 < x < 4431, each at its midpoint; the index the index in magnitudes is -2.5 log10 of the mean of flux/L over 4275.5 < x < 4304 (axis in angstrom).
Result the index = 0.04 mag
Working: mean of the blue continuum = 7.46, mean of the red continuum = 6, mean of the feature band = 6.91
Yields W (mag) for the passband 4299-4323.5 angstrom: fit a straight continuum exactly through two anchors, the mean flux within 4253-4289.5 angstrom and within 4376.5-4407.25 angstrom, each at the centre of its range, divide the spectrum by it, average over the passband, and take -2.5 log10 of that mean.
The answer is 0.04 mag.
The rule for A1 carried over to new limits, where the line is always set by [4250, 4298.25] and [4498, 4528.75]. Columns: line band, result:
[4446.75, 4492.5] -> 1.3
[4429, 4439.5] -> -0.2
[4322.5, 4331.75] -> 1.1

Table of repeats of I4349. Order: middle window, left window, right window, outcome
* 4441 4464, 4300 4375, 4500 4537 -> -0.02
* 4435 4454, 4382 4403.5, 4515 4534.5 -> -0.03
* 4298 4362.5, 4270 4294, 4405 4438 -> 0.06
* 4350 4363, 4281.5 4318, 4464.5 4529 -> 0.07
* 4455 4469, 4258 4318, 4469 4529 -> 0.07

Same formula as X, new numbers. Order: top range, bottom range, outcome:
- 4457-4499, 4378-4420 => 0.93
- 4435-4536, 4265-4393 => 0.86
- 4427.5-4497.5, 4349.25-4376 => 0.94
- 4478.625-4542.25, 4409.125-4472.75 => 0.92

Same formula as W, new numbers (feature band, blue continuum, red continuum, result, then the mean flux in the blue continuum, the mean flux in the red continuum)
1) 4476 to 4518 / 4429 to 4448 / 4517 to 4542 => -0.04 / 6.01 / 4.97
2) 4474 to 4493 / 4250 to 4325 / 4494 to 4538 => -0.02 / 6.98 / 5.29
